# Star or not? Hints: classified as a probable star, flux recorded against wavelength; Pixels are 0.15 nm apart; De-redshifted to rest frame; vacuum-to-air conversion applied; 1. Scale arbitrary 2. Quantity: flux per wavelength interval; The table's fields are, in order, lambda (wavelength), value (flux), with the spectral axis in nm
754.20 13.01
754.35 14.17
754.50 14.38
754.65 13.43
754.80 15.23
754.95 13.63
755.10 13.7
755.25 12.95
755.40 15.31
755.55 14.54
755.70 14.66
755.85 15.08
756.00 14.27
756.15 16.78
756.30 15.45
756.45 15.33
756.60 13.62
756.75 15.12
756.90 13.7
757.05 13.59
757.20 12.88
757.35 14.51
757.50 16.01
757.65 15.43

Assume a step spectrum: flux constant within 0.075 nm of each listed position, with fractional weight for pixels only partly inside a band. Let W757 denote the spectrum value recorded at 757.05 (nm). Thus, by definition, 13.59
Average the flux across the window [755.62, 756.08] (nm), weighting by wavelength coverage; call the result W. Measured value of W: 14.7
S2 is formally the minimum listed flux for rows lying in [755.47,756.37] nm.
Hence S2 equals 14.27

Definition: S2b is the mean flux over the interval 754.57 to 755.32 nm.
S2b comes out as 13.8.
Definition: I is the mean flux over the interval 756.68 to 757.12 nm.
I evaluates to 14.1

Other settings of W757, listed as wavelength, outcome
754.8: 15.23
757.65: 15.43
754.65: 13.43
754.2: 13.01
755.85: 15.08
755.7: 14.66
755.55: 14.54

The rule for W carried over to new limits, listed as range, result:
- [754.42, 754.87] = 14.3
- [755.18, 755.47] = 14.1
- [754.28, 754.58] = 14.3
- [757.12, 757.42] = 13.7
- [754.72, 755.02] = 14.4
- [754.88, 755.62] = 14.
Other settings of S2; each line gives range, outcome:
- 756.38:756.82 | 13.62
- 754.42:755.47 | 12.95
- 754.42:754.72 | 13.43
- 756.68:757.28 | 12.88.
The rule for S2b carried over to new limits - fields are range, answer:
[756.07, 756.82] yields 15.3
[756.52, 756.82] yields 14.4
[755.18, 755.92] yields 14.5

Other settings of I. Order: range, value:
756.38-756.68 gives 14.5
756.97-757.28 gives 13.3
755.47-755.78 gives 14.6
